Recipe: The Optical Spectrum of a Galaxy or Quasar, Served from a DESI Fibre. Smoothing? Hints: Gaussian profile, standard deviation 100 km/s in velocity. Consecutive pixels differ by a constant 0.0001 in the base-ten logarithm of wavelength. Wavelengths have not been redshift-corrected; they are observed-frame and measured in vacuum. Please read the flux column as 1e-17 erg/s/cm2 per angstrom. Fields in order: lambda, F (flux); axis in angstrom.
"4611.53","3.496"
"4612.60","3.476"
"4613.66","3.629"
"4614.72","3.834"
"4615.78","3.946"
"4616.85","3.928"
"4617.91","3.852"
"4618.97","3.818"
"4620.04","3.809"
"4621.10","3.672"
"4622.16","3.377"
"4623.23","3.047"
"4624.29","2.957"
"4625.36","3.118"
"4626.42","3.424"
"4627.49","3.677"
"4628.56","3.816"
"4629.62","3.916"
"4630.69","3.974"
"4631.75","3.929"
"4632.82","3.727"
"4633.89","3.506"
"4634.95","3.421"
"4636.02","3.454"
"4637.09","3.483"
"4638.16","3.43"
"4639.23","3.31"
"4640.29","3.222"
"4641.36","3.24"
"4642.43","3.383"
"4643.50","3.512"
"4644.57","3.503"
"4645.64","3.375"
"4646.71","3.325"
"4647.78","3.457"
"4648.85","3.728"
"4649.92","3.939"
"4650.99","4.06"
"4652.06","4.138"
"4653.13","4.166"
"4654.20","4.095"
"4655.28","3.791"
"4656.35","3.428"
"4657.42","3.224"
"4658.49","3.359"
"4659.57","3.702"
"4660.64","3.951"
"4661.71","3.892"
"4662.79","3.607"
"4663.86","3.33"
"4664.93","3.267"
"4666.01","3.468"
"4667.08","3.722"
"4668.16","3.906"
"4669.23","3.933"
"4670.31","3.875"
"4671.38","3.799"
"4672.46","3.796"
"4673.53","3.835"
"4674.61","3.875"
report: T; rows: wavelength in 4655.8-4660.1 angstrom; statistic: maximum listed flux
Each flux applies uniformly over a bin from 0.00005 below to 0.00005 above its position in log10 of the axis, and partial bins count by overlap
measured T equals 3.702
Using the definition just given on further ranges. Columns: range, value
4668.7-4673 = 3.933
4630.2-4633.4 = 3.974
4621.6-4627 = 3.424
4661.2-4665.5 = 3.892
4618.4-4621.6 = 3.818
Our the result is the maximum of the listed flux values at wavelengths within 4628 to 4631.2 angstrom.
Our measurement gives 3.974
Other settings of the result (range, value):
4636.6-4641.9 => 3.483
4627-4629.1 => 3.816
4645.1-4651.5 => 4.06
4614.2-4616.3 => 3.946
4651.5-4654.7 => 4.166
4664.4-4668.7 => 3.906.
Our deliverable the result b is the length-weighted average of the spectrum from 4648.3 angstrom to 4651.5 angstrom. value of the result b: 3.91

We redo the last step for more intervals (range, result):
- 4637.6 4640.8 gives 3.33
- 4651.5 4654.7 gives 4.14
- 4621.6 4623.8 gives 3.22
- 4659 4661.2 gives 3.82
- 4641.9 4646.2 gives 3.44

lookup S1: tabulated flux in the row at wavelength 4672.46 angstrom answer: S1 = 3.796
